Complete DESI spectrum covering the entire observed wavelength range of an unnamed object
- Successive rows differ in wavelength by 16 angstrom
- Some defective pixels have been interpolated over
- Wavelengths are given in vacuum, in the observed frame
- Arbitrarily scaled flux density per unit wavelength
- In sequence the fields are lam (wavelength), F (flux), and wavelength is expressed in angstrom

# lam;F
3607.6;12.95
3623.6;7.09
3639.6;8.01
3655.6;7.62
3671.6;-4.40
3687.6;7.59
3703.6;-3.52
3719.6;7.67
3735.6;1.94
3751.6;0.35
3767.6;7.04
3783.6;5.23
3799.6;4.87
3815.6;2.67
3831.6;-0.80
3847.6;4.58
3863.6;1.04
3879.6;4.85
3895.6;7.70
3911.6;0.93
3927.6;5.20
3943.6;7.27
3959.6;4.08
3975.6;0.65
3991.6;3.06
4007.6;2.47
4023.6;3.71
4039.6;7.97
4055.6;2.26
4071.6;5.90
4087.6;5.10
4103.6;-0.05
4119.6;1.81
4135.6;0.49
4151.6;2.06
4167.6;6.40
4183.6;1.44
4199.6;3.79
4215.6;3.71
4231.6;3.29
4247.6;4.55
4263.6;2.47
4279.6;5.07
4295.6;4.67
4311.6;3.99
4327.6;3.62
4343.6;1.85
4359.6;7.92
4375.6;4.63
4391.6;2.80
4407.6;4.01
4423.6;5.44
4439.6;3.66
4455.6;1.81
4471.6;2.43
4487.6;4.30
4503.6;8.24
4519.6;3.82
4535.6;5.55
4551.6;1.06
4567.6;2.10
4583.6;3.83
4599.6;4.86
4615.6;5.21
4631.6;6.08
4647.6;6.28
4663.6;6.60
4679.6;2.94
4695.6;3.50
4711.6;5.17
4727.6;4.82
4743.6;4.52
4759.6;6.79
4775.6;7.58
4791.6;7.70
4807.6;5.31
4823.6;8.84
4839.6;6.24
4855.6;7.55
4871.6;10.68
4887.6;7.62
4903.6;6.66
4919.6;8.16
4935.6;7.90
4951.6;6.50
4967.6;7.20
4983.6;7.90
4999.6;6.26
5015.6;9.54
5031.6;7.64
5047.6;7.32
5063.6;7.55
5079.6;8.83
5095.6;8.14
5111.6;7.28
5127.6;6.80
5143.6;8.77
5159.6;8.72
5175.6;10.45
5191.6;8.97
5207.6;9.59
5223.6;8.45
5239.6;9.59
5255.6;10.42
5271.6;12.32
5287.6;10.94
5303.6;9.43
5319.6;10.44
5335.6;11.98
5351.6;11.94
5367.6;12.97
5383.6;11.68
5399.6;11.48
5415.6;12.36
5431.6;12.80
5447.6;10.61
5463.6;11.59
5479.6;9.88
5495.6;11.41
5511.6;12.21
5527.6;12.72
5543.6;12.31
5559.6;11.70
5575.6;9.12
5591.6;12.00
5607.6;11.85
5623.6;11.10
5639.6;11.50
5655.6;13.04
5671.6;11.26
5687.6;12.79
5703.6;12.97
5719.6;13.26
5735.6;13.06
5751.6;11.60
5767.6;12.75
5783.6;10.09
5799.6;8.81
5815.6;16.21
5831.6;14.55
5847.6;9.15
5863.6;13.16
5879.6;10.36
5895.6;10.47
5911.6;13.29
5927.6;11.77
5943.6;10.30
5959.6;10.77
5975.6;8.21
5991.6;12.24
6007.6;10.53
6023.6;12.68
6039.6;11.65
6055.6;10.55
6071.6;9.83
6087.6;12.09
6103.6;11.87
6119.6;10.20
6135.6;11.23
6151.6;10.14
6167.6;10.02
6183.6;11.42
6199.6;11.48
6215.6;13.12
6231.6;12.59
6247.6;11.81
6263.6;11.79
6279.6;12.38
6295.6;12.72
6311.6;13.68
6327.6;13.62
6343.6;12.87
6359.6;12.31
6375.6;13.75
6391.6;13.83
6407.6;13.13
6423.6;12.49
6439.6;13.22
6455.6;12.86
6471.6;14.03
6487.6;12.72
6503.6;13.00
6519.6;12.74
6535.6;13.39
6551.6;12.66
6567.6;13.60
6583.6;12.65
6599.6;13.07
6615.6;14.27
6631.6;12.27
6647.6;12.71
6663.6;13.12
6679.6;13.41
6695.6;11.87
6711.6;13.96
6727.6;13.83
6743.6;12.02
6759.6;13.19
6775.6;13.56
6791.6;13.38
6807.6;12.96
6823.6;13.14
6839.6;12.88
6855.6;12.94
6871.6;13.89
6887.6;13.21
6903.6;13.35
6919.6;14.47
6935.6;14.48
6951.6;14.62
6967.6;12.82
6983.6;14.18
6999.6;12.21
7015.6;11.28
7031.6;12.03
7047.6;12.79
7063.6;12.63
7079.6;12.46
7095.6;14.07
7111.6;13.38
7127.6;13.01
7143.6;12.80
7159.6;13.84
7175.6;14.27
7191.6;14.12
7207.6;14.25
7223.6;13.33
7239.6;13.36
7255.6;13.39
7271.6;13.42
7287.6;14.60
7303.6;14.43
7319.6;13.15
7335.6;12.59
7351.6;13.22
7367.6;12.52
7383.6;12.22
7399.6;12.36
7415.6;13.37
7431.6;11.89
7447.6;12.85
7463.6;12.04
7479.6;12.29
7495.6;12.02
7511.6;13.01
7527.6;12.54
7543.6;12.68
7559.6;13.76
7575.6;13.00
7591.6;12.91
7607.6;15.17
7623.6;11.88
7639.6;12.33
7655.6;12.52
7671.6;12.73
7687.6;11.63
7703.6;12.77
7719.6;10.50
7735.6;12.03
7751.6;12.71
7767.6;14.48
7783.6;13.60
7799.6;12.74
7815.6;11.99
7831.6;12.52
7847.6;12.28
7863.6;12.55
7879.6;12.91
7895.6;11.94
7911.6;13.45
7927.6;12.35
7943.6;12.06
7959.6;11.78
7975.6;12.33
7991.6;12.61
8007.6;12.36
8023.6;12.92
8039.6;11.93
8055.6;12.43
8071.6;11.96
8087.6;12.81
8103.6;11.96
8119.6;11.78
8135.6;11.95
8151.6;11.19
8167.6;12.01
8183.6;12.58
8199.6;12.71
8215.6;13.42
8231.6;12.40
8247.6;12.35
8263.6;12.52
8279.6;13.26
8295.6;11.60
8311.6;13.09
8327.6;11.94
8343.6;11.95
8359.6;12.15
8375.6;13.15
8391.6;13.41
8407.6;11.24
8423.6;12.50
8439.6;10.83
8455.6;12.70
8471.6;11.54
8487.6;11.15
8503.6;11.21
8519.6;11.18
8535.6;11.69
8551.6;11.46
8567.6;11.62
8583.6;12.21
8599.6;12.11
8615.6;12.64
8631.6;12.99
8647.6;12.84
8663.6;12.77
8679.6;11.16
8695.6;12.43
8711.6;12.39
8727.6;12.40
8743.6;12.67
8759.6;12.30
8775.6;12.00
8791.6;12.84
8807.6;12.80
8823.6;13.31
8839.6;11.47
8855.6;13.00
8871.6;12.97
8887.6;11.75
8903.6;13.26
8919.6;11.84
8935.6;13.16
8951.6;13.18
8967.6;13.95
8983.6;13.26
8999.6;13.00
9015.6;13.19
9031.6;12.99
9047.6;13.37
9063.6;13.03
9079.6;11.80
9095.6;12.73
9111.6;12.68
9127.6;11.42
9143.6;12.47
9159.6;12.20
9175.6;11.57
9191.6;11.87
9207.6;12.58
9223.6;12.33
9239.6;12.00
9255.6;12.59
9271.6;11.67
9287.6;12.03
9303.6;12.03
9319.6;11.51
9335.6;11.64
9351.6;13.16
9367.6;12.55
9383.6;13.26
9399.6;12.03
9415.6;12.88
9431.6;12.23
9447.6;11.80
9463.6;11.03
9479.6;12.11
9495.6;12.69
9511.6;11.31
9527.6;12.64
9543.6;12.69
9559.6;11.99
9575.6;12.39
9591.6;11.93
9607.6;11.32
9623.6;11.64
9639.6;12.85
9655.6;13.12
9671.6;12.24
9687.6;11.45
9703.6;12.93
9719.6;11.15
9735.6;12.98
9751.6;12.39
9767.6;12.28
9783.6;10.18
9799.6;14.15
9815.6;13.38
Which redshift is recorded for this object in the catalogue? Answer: 0.190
